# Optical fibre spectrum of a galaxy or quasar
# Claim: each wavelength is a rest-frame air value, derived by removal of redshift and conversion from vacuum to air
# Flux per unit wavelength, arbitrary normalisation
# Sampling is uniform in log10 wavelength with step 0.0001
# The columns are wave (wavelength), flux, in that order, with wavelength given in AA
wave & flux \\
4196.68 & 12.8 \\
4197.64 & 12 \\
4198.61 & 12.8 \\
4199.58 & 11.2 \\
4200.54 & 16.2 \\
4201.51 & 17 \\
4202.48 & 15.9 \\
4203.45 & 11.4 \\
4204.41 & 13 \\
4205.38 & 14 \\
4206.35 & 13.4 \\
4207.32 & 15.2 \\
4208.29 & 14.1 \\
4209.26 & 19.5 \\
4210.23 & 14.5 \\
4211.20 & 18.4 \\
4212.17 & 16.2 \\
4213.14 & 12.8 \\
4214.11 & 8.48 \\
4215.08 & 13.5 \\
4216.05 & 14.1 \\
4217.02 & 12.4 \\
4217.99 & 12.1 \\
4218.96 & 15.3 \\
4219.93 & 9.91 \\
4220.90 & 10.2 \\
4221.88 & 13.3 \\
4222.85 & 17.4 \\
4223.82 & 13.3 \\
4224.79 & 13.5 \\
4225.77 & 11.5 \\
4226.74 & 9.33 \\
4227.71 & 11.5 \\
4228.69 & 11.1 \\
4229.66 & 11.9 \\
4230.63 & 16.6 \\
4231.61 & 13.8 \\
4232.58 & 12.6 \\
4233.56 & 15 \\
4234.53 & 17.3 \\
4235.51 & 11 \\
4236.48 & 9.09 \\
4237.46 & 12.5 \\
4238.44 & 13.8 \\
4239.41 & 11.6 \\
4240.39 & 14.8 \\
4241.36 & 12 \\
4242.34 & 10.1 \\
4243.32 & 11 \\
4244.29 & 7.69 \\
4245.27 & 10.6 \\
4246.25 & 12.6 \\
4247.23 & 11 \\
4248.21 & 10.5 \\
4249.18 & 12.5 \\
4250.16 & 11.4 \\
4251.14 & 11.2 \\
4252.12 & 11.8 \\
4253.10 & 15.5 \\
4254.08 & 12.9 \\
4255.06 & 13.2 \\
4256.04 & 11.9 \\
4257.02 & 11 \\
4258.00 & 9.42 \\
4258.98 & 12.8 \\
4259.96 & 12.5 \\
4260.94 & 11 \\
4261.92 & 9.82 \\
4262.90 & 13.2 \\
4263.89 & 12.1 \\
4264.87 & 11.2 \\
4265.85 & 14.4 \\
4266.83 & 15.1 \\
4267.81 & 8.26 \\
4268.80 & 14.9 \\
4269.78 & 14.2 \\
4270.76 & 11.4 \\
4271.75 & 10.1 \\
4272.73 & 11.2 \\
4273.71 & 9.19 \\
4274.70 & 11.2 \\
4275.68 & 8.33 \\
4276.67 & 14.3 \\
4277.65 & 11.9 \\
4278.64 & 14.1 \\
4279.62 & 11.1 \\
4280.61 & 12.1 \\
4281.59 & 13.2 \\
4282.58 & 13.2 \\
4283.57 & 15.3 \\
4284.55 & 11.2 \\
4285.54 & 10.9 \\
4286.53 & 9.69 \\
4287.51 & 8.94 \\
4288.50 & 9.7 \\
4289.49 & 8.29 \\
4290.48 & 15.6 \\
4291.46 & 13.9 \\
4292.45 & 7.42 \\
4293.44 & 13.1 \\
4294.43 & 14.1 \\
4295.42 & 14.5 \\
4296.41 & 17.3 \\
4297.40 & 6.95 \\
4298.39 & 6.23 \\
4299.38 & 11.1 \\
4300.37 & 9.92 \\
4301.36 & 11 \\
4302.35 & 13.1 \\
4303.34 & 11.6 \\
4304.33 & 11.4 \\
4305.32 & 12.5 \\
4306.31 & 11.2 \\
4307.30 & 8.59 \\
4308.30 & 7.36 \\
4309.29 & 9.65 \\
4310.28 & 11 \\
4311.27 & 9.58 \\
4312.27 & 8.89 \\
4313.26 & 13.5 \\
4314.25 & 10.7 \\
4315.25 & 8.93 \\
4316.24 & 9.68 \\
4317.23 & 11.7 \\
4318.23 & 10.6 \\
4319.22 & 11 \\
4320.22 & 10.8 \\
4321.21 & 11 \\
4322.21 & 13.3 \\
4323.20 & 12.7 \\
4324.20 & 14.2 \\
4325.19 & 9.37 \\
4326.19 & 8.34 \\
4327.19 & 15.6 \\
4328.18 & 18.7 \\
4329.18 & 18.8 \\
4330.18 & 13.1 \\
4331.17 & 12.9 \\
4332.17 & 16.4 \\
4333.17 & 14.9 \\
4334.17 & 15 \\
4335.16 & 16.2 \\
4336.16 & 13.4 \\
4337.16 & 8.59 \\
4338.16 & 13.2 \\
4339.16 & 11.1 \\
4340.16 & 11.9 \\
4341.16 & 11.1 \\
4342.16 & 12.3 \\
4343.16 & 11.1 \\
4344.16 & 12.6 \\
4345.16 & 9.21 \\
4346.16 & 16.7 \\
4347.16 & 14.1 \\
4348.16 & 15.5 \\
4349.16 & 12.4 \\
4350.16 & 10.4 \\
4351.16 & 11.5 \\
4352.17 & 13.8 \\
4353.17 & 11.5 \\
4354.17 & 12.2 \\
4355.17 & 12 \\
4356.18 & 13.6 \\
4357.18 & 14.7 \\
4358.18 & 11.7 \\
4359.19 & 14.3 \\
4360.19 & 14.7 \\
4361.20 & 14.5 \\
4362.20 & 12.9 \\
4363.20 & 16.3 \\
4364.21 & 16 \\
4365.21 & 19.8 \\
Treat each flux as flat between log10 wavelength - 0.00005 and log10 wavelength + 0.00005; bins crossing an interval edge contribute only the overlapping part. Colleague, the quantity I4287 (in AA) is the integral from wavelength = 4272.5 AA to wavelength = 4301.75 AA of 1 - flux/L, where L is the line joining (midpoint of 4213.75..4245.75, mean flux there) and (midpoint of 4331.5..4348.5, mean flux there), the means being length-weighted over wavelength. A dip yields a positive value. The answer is 2.9 AA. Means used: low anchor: 12.4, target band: 11.5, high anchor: 13.1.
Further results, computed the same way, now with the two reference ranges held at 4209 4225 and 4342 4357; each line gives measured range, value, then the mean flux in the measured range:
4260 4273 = 1.2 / 12.1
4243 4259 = 2.3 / 11.6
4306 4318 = 2.7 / 10.1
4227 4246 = 1.8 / 12.3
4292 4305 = 1.7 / 11.4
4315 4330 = 0.6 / 12.4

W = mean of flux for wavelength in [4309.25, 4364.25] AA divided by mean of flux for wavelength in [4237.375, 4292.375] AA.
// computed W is 1.1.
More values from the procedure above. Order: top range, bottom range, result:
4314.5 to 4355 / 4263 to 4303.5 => 1.07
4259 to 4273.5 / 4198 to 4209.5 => 0.84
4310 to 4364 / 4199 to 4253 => 0.98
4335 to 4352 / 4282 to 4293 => 1.09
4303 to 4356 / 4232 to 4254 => 1.01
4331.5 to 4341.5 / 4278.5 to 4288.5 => 1.12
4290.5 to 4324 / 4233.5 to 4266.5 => 0.93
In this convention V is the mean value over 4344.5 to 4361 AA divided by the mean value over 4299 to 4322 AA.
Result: 1.22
